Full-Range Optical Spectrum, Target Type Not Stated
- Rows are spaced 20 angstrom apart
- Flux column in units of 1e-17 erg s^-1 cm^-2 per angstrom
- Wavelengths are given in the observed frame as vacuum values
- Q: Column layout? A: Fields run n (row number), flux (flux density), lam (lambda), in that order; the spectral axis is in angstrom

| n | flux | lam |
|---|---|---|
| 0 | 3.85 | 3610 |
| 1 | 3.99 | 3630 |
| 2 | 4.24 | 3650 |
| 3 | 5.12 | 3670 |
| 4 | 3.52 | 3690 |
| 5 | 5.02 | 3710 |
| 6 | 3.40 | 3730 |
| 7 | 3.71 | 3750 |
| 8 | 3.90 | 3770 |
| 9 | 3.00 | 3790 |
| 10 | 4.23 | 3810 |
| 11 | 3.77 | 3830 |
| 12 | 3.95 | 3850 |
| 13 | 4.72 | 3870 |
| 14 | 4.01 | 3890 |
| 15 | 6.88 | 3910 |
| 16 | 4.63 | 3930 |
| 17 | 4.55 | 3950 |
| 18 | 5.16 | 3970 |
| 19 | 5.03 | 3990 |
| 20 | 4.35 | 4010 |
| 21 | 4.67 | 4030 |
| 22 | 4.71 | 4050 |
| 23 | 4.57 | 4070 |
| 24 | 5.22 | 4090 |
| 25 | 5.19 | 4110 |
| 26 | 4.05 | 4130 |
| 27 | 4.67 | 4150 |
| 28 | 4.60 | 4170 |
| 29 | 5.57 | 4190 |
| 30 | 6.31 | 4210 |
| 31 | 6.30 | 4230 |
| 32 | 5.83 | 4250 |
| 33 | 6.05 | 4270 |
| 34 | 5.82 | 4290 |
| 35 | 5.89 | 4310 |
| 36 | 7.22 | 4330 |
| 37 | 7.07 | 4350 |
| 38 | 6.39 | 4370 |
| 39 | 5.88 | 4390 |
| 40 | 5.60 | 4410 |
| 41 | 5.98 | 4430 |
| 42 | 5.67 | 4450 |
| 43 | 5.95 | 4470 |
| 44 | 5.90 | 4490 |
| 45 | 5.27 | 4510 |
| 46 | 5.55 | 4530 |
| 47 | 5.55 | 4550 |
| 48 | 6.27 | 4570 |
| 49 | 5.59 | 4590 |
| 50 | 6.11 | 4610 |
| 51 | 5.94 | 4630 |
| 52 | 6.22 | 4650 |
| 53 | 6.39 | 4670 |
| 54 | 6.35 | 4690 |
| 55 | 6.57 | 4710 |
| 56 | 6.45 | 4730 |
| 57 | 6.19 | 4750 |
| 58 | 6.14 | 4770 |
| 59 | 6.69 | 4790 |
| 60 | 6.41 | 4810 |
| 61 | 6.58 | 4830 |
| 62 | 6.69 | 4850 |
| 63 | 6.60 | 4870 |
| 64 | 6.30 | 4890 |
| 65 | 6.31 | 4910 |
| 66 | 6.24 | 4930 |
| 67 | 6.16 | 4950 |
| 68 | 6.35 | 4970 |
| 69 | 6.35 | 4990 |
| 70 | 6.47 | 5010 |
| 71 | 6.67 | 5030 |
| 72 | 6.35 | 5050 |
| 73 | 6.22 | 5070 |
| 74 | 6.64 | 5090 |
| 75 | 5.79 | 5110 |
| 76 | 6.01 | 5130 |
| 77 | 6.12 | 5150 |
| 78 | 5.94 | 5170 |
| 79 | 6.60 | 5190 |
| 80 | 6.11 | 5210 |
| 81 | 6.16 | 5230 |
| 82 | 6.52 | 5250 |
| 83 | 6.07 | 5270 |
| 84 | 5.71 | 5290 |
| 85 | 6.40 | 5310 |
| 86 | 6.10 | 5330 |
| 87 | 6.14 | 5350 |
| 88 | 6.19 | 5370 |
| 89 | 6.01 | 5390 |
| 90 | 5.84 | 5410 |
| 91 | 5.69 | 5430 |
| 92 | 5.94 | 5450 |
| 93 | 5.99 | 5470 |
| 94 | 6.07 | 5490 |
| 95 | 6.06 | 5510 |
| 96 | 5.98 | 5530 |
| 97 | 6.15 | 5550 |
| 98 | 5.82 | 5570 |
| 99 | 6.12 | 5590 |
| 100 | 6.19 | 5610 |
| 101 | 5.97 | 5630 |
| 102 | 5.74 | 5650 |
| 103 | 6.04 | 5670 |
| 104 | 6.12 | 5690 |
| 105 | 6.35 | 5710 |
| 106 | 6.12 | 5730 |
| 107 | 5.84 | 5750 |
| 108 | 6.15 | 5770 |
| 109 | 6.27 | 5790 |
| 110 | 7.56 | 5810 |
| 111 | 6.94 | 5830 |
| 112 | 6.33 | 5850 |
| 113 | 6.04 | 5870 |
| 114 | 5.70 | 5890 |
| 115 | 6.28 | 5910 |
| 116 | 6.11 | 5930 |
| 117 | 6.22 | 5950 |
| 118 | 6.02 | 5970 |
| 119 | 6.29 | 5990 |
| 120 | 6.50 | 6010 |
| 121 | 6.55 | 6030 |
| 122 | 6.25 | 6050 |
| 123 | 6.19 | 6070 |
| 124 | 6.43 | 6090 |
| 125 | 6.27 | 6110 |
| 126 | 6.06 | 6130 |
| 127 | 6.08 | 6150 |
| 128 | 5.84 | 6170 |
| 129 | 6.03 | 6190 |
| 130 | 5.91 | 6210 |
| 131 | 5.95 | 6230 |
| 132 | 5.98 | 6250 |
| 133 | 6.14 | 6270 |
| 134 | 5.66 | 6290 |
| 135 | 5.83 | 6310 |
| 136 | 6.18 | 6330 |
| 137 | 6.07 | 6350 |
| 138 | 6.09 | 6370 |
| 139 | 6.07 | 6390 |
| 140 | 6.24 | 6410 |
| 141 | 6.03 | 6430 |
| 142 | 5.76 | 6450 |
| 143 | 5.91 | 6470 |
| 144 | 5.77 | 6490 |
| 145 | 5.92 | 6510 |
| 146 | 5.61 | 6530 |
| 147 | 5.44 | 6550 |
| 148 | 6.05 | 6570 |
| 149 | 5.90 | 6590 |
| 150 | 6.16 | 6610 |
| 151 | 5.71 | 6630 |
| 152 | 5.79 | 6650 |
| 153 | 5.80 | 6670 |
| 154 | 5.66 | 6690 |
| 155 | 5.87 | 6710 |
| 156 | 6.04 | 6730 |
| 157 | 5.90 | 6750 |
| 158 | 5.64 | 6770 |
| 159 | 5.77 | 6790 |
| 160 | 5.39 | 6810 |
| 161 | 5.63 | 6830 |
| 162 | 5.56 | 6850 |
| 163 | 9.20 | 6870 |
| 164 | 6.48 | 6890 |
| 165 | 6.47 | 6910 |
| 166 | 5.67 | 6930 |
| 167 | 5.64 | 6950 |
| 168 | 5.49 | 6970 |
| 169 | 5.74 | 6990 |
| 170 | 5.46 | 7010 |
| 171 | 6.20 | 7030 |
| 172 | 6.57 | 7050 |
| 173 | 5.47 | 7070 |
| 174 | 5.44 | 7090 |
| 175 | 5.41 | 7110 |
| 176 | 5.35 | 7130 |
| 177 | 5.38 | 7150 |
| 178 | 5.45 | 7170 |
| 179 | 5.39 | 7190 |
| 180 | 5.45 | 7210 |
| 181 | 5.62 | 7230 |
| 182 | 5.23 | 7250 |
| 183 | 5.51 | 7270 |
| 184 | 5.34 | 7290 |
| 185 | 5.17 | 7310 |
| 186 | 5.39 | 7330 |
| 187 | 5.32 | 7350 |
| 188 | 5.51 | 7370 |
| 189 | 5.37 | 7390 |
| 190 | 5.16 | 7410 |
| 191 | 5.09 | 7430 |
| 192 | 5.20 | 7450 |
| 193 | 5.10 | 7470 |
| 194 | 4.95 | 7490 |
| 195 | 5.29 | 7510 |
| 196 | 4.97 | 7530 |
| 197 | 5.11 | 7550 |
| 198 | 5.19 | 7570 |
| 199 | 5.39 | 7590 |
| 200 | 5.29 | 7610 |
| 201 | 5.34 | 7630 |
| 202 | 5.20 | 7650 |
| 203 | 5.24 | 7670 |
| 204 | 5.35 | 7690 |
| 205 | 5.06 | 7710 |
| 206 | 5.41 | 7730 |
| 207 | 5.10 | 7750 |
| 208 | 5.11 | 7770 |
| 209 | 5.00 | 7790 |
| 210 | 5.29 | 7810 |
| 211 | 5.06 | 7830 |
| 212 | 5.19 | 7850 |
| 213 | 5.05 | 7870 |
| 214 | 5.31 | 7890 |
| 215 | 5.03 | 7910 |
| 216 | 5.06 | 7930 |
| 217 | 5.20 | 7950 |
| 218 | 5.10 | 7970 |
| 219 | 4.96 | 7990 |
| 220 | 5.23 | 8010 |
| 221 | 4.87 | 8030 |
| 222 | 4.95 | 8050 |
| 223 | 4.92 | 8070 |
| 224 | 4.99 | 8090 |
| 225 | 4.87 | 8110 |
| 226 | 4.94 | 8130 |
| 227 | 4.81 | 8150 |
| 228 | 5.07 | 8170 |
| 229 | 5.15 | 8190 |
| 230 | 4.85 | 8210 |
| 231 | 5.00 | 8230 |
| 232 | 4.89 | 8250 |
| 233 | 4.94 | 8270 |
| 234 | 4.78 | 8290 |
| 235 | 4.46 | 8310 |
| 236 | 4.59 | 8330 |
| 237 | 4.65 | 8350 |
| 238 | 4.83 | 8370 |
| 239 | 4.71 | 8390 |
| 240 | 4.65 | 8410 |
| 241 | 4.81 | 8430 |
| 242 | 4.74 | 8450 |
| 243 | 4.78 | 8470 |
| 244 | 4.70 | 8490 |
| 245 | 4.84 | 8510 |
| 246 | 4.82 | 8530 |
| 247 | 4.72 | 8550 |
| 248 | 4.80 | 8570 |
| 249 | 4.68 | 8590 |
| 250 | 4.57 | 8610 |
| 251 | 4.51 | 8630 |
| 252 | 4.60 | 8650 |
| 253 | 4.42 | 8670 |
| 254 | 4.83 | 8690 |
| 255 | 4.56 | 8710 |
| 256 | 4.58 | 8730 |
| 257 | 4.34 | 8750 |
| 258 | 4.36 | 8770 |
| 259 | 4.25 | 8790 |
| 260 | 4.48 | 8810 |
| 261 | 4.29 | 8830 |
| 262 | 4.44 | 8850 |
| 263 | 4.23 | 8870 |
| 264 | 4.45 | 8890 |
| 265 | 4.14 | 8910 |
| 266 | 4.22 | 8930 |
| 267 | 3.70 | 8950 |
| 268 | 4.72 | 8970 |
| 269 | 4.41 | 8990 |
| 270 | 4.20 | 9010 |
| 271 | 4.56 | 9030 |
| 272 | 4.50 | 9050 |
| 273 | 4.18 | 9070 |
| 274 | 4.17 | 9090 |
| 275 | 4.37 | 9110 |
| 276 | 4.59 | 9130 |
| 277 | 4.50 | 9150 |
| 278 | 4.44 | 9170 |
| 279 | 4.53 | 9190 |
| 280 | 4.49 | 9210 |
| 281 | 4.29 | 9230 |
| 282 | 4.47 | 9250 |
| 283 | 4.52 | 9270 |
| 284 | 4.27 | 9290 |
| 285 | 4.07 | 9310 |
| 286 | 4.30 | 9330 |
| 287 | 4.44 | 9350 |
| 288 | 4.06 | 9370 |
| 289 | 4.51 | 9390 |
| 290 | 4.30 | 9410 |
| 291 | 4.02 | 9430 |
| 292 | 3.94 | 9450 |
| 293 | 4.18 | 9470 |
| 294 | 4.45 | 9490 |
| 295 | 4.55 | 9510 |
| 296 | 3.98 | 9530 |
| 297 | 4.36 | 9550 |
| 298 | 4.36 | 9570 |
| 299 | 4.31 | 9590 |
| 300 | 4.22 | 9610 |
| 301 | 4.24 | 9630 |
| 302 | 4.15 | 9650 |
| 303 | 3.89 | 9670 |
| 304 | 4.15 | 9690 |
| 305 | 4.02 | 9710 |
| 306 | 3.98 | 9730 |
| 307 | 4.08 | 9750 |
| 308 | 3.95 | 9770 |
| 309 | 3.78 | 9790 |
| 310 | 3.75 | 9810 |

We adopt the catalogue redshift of 0.048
